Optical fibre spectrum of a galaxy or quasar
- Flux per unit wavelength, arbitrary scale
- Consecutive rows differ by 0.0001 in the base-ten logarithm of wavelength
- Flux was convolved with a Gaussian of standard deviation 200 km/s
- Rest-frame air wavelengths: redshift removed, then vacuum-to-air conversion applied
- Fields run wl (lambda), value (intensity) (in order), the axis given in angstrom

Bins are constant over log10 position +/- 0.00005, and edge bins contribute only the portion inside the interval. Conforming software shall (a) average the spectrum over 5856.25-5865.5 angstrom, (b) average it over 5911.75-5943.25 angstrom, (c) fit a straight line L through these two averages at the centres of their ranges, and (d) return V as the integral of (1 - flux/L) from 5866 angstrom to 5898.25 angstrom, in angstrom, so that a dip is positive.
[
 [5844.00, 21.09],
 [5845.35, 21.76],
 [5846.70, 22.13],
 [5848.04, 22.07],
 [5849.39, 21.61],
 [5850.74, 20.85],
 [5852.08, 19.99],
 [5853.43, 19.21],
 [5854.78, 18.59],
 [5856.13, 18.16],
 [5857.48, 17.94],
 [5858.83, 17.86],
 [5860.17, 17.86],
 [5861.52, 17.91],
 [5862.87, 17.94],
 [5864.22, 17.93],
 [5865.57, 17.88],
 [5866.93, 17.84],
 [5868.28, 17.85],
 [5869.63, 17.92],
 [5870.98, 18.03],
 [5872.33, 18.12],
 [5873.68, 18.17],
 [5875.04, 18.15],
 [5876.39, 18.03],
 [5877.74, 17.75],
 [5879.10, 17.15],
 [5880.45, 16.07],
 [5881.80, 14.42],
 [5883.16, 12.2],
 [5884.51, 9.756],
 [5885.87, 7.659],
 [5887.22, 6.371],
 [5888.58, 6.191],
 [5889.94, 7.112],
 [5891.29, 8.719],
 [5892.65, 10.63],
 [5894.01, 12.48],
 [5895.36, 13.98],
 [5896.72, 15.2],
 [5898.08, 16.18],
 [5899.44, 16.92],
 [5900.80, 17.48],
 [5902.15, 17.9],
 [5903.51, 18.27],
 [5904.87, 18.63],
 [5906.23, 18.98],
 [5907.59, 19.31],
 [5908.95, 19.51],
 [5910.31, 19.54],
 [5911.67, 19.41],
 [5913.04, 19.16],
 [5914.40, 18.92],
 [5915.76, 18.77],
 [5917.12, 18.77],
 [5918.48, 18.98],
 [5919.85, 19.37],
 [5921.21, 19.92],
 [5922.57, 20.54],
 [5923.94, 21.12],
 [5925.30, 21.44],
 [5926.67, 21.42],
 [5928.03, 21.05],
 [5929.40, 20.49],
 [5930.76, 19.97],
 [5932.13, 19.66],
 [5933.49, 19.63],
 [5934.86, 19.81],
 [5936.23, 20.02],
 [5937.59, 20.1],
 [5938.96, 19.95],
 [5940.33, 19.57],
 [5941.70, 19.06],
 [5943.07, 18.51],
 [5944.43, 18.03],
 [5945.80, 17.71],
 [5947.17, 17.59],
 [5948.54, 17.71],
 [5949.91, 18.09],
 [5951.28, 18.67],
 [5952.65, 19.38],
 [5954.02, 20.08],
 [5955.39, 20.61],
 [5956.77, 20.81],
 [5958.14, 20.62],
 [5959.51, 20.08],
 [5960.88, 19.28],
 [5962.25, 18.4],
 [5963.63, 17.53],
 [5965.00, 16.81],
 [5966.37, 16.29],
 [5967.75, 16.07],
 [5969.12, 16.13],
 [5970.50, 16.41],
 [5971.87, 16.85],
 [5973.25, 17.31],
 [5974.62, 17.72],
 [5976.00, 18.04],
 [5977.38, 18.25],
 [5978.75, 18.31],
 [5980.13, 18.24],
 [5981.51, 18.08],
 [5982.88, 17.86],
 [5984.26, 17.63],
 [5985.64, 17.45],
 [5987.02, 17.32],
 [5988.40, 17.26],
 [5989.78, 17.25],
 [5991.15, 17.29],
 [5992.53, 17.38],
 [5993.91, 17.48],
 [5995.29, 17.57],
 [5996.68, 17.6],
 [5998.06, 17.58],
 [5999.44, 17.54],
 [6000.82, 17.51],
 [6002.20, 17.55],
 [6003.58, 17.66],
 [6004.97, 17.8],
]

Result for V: 7.8 angstrom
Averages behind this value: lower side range 17.9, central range 14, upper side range 19.8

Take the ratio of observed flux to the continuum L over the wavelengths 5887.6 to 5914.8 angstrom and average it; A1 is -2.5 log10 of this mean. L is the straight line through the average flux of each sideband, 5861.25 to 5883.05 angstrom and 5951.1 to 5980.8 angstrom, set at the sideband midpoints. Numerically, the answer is 0.138 mag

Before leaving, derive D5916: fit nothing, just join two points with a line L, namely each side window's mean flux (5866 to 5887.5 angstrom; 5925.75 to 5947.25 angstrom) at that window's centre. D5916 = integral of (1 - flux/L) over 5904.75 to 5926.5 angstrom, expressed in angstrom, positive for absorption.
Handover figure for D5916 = -1.68 angstrom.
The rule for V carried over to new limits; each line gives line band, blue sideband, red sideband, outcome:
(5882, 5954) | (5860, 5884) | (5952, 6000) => 1.3 angstrom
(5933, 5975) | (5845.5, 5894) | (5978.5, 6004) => -3.4 angstrom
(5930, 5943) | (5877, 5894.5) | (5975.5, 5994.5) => -4.6 angstrom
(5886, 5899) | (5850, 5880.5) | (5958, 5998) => 5.3 angstrom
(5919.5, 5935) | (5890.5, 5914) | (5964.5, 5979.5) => -3.4 angstrom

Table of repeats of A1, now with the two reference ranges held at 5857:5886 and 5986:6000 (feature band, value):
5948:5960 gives -0.140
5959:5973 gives -0.005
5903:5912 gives -0.131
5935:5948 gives -0.111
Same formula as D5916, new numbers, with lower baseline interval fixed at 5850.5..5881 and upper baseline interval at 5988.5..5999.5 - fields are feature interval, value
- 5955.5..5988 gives -0.7 angstrom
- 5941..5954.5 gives -0.6 angstrom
